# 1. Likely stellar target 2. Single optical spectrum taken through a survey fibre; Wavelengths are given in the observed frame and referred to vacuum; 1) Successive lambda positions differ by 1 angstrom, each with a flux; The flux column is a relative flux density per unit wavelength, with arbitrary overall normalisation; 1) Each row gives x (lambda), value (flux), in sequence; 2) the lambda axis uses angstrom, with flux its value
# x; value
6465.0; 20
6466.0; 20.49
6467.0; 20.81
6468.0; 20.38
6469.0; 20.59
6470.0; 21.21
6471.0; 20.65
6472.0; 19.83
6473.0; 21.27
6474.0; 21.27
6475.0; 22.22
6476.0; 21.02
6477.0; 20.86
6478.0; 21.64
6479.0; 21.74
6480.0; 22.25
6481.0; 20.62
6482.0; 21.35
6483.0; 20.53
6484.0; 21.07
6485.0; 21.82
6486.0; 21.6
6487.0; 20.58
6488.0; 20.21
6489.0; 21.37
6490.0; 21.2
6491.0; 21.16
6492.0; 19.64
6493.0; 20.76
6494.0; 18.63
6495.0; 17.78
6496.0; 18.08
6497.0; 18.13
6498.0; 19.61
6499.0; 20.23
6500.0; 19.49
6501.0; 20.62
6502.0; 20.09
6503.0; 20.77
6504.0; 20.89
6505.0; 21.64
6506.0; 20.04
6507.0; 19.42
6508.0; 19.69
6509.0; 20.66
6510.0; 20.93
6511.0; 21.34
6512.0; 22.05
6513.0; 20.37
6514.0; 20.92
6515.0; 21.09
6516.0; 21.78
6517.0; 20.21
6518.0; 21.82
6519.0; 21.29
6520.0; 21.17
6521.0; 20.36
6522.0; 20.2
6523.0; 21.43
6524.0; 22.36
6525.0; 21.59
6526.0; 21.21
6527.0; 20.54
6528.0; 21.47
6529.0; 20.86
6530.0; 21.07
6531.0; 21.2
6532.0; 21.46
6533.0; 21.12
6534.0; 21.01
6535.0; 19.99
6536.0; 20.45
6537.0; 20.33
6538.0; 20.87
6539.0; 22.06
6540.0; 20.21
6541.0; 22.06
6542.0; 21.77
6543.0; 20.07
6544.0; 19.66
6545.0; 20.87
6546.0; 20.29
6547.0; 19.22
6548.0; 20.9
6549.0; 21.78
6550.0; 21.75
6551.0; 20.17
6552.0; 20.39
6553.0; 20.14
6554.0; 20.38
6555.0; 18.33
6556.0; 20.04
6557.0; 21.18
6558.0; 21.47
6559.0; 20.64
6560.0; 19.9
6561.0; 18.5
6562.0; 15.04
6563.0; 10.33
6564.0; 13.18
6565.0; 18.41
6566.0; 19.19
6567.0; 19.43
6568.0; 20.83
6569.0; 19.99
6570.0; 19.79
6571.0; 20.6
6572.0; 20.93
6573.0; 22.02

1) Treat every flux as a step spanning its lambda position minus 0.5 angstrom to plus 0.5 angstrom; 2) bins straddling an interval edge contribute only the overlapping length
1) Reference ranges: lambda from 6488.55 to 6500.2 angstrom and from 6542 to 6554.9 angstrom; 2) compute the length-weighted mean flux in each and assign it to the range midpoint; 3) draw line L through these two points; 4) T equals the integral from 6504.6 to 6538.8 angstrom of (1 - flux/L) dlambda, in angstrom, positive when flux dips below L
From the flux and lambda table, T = -1.5 angstrom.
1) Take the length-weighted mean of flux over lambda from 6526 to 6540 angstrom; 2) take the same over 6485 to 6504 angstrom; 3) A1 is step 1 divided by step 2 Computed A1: 1.0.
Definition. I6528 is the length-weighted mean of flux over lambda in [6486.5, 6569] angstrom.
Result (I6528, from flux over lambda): 20.2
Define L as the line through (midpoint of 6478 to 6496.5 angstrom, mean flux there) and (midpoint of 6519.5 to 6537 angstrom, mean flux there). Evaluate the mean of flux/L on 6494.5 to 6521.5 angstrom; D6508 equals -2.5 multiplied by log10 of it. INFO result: 0.02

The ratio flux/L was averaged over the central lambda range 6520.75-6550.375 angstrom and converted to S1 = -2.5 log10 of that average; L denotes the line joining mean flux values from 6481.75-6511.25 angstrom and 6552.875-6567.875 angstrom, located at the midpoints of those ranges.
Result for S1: -0.10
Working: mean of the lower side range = 20.3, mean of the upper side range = 18.4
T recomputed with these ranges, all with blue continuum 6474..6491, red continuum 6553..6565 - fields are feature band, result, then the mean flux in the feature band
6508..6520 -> -0.65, 21.1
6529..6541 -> -1.12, 20.9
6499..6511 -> -0.04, 20.4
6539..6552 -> -1.41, 20.8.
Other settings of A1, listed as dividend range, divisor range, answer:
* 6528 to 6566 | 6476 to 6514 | 0.97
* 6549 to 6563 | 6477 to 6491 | 0.92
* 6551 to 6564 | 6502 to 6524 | 0.90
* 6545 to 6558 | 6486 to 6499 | 1.03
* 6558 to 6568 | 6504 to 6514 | 0.85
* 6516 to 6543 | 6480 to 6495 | 1.02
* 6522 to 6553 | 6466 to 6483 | 0.99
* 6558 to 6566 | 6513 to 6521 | 0.81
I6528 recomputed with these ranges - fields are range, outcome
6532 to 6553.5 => 20.7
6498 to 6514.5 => 20.5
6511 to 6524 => 21.1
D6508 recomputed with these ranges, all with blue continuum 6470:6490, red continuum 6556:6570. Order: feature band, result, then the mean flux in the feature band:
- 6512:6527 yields -0.07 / 21.1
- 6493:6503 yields 0.07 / 19.3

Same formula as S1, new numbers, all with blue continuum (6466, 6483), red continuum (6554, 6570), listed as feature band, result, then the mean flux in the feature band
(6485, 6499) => 0.03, 20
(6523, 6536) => -0.09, 21.1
